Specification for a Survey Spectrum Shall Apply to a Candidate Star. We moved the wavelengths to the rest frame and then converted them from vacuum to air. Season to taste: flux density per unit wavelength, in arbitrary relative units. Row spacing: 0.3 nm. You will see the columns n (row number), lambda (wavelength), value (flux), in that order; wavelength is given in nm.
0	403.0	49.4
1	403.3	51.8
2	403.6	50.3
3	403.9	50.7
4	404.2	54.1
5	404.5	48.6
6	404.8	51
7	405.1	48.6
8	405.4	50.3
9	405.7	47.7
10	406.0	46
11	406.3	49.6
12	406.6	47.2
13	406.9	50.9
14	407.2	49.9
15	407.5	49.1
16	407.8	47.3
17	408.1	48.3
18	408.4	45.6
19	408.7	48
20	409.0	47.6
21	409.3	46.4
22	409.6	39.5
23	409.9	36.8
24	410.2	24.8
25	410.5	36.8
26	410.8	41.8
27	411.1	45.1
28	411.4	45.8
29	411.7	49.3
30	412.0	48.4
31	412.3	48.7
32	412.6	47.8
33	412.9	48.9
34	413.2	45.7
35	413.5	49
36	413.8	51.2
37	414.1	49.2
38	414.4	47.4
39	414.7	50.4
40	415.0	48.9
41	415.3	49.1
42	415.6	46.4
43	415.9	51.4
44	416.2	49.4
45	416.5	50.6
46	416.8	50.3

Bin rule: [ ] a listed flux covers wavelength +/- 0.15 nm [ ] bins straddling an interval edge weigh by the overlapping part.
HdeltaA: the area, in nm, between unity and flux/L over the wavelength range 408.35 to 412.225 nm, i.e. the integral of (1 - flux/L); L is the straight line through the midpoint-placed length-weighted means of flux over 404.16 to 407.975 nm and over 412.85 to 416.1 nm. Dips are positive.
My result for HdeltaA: 0.49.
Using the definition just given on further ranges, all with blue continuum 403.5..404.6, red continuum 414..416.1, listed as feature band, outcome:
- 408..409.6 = 0.119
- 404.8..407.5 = 0.093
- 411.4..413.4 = 0.061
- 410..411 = 0.295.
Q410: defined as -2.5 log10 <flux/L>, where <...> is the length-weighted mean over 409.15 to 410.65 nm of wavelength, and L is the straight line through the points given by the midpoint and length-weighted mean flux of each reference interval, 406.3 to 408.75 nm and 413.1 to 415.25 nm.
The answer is 0.30 mag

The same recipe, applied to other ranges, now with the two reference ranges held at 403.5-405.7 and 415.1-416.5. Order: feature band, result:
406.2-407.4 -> 0.02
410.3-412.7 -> 0.11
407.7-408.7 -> 0.06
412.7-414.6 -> 0.02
